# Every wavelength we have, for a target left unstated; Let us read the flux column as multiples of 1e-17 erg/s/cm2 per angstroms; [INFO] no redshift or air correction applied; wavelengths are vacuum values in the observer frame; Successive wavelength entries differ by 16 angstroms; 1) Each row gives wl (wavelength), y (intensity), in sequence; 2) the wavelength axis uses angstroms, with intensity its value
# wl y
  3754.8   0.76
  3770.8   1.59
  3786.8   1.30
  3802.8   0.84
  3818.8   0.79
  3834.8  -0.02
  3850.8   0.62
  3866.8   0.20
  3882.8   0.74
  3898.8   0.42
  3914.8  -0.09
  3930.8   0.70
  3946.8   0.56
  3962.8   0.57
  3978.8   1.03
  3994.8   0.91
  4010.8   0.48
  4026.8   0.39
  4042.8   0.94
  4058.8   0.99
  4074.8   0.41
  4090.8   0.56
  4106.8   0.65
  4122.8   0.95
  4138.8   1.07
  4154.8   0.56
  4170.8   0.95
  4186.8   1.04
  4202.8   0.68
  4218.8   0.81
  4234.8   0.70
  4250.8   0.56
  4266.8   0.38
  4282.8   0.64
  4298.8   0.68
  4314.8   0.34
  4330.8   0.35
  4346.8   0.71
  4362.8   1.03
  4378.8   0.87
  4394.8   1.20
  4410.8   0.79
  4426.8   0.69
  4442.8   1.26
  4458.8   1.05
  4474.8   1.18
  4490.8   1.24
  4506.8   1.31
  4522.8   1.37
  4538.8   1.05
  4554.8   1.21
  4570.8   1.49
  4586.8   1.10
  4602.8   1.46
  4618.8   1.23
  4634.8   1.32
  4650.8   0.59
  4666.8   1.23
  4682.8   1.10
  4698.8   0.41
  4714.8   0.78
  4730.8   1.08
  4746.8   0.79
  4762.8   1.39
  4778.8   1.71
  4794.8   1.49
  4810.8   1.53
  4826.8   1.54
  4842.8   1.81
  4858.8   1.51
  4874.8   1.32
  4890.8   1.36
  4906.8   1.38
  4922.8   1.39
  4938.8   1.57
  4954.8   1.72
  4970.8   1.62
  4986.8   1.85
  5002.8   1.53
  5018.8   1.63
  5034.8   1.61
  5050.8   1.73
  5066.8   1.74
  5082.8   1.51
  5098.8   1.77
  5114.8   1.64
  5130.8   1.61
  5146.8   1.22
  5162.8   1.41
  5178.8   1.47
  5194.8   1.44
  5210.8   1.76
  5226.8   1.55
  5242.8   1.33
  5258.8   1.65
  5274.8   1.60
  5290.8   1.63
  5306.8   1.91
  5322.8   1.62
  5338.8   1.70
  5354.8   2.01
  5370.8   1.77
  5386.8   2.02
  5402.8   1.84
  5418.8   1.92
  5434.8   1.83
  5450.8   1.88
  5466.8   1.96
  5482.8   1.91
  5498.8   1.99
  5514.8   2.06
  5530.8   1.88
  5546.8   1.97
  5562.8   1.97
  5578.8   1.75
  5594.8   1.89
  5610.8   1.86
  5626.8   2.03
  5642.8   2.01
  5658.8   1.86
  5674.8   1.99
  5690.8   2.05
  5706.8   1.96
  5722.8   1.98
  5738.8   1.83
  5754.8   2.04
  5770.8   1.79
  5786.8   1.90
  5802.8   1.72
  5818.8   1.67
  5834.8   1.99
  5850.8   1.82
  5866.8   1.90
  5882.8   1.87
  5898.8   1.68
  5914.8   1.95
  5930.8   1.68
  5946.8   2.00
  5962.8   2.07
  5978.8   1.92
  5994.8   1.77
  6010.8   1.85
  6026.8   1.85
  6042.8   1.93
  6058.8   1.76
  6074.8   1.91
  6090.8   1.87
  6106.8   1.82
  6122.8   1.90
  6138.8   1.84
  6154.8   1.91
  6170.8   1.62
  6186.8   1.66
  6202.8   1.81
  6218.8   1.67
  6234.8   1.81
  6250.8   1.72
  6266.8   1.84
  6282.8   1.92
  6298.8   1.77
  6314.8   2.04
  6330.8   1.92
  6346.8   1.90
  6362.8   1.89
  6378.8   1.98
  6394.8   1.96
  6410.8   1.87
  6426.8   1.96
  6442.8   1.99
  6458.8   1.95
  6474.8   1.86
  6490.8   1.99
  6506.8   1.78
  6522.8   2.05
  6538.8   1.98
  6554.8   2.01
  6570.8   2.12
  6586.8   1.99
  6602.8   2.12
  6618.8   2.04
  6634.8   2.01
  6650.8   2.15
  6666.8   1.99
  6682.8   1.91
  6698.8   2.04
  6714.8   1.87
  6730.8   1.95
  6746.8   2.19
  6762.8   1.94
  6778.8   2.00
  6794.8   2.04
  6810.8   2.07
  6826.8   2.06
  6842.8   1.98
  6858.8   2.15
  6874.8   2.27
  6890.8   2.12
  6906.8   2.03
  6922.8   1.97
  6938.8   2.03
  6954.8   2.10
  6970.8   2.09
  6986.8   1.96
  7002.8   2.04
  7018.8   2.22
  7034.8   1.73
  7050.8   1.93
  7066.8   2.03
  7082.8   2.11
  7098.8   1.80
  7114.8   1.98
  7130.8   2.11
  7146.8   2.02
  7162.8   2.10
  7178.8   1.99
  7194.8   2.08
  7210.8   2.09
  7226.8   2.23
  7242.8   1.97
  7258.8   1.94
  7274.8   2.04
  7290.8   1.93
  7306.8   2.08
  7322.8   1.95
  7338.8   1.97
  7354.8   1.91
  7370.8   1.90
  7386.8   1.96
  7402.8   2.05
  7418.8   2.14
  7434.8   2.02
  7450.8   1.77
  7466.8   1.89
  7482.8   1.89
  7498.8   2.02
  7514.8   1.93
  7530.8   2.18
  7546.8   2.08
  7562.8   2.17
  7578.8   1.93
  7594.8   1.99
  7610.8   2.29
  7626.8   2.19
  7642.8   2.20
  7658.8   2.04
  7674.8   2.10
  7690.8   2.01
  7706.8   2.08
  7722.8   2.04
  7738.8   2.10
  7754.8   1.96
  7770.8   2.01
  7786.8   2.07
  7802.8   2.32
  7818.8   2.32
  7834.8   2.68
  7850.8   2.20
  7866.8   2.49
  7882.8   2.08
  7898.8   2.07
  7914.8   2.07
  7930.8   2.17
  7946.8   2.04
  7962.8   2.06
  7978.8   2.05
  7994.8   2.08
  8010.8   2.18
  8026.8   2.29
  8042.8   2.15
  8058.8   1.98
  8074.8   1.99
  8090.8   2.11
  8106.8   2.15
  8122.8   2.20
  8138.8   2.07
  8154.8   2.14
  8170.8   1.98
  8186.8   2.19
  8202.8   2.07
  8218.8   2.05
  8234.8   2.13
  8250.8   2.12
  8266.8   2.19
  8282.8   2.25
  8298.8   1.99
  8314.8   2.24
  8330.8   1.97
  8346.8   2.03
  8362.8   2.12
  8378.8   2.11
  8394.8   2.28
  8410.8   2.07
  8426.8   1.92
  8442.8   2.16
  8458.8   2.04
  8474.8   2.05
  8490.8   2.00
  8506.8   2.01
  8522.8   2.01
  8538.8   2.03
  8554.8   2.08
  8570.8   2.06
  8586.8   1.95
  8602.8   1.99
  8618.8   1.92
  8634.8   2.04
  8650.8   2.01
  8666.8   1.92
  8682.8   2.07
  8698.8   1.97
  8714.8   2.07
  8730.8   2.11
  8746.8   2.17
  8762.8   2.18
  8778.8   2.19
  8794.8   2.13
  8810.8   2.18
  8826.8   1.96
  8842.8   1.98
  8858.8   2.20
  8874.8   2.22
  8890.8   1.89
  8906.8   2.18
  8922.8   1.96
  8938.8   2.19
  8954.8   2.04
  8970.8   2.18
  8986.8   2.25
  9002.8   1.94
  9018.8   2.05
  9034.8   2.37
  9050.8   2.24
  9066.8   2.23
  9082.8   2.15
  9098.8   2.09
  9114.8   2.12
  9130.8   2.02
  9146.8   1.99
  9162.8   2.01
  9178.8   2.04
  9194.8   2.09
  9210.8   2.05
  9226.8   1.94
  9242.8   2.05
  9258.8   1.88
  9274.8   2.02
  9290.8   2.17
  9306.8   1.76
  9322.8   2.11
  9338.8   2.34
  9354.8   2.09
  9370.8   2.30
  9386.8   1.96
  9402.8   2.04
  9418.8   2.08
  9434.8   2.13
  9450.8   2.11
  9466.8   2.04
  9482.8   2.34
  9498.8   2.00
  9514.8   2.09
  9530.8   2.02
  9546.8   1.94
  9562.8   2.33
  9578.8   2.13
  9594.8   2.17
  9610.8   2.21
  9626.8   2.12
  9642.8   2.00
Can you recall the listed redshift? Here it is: 0.19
